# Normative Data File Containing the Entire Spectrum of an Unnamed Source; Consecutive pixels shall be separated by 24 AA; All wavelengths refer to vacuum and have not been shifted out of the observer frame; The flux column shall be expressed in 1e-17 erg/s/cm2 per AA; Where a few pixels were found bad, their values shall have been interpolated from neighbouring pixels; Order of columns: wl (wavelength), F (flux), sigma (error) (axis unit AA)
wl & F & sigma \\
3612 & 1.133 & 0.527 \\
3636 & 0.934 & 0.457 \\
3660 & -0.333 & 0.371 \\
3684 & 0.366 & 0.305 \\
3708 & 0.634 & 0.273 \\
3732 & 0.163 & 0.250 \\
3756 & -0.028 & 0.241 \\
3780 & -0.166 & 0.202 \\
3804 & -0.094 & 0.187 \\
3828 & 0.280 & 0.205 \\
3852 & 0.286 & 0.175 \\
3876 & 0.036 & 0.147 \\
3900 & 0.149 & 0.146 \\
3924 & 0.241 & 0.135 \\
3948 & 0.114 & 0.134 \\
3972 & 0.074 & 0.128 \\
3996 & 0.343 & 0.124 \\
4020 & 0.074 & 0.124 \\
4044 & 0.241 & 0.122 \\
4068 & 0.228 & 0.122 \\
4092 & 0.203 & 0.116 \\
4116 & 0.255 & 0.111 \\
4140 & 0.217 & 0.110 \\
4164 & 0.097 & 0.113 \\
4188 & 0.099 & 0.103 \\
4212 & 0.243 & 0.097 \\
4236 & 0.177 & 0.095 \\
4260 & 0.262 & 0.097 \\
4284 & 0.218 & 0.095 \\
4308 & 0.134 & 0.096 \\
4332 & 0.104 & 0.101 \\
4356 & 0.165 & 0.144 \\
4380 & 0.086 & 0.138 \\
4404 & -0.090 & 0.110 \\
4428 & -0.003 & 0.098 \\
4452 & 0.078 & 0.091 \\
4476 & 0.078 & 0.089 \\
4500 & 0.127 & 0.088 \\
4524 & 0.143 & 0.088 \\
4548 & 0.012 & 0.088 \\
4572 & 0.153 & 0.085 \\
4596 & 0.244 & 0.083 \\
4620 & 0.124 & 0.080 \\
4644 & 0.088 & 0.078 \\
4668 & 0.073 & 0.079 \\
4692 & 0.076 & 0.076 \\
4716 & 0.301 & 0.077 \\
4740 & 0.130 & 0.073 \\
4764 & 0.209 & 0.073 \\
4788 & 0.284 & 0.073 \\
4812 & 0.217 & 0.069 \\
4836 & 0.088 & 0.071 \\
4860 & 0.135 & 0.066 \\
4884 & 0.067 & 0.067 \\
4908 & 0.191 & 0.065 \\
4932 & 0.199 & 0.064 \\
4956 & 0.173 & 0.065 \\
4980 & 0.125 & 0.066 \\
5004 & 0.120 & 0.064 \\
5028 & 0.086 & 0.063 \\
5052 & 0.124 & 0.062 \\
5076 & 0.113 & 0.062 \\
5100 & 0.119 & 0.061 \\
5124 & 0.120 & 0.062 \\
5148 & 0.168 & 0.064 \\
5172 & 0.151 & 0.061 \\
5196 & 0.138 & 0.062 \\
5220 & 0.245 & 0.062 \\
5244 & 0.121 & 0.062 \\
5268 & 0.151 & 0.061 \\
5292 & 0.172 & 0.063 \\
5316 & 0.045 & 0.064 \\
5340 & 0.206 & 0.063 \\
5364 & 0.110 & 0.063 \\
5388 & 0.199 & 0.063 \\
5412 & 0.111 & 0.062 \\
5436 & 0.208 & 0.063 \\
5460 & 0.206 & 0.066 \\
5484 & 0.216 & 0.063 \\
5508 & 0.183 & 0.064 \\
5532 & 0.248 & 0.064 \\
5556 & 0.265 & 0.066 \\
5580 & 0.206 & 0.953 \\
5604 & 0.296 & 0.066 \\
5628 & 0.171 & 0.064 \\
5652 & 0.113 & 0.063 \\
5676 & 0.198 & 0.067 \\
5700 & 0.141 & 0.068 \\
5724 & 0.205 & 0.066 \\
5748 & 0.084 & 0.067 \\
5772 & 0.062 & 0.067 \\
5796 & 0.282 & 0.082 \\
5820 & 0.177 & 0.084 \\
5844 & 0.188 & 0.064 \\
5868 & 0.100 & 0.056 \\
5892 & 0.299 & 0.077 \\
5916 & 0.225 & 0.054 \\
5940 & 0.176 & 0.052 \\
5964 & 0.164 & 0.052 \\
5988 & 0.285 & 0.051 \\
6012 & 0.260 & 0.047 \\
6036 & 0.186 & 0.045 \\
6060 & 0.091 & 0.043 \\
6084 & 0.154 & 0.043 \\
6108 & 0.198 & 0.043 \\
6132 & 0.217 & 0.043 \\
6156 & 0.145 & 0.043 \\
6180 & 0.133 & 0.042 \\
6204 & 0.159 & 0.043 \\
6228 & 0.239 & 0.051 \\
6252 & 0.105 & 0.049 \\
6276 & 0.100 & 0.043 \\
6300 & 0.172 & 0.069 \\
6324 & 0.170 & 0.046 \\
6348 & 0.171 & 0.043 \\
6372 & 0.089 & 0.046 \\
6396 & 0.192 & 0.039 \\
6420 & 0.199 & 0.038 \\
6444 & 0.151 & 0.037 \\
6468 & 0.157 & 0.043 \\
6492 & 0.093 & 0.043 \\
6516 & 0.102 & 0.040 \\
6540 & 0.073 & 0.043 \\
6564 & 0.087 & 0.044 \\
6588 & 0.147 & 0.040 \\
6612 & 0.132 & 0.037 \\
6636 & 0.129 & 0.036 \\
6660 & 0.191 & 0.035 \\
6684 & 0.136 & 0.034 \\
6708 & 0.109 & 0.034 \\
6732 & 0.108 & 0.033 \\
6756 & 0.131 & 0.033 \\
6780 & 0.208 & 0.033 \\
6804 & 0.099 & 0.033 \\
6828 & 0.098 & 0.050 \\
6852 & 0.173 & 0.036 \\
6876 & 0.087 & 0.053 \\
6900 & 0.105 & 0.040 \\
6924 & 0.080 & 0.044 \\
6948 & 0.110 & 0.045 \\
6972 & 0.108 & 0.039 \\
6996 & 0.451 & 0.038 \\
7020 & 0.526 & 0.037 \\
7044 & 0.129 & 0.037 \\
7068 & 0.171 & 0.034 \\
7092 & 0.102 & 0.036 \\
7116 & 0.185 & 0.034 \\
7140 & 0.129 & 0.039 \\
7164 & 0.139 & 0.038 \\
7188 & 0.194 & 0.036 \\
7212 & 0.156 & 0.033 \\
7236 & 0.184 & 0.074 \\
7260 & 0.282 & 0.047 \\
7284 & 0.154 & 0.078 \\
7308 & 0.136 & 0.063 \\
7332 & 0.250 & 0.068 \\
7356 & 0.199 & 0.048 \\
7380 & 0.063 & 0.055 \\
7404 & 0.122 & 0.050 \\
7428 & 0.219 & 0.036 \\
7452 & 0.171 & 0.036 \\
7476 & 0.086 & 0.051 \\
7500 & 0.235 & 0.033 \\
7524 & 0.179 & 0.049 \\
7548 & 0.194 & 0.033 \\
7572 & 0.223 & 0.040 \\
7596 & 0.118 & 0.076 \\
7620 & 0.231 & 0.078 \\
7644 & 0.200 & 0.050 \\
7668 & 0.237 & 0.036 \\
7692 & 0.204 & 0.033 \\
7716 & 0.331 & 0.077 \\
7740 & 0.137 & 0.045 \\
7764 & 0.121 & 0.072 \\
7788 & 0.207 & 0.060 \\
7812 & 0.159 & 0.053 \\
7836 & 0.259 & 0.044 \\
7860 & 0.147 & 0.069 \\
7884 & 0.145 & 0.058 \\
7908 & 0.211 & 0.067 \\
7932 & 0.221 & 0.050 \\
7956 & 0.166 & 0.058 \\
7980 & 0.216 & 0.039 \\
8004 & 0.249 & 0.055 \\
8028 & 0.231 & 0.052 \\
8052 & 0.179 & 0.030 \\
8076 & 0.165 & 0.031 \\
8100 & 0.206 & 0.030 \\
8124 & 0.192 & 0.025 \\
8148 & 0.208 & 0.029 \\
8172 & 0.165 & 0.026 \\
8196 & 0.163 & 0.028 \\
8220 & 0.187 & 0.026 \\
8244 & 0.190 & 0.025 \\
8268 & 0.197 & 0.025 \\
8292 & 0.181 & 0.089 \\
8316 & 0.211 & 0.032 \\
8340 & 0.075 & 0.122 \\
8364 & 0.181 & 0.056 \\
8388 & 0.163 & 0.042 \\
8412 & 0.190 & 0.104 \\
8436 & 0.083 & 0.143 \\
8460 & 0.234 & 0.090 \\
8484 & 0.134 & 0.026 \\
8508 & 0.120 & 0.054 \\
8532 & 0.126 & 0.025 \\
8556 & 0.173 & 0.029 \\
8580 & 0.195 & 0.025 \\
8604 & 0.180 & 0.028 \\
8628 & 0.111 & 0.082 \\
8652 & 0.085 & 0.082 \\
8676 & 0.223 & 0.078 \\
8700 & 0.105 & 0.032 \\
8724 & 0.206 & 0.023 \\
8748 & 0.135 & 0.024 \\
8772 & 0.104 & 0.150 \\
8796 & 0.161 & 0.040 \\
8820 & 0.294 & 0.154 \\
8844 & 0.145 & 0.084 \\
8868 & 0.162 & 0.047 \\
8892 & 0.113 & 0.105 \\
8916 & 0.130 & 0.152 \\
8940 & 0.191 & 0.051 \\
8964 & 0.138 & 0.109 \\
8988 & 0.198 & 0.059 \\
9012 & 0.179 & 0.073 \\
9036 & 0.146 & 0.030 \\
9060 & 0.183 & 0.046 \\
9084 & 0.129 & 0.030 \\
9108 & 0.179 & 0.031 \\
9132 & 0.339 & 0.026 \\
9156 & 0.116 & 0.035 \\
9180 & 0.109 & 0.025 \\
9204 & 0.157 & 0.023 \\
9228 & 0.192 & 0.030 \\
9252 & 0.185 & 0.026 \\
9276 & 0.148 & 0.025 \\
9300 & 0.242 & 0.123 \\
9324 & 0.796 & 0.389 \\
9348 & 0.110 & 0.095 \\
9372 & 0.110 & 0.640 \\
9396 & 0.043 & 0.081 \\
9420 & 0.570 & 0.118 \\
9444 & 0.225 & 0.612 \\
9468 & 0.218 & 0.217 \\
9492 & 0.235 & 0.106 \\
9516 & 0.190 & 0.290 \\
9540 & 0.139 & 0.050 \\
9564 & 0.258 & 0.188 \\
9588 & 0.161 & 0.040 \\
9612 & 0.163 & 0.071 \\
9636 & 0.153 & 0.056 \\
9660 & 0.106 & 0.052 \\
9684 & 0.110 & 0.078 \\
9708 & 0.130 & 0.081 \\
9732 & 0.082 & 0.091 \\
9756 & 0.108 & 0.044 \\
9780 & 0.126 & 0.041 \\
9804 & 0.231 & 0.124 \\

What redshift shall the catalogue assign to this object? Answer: 0.88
